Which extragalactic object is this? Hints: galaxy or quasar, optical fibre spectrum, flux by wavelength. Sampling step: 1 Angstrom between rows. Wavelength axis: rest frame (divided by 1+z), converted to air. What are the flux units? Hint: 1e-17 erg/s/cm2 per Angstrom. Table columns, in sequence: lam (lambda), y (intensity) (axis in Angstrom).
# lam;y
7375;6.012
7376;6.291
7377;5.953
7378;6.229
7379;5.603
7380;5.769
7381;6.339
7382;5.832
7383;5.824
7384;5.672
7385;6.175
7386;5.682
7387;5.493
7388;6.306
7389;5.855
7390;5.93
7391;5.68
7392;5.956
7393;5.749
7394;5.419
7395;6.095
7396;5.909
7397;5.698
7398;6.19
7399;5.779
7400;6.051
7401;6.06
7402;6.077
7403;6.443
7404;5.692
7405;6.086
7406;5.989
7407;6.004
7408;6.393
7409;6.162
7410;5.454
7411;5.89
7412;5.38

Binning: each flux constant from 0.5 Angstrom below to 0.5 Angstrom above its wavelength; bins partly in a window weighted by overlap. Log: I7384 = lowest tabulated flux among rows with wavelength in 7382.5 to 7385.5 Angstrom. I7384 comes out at 5.672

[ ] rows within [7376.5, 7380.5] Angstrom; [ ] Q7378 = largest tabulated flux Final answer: 6.229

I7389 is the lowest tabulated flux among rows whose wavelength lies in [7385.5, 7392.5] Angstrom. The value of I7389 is 5.493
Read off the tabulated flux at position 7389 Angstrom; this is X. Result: 5.855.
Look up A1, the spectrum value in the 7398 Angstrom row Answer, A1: 6.19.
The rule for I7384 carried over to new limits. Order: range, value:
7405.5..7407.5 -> 5.989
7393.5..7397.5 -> 5.419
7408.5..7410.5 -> 5.454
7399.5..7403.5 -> 6.051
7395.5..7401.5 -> 5.698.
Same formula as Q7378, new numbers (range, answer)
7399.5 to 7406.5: 6.443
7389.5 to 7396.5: 6.095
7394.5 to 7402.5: 6.19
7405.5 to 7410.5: 6.393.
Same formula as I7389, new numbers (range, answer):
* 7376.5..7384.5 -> 5.603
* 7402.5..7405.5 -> 5.692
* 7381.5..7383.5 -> 5.824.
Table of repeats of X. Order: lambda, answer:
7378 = 6.229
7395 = 6.095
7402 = 6.077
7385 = 6.175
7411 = 5.89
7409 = 6.162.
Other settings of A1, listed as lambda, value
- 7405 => 6.086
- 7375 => 6.012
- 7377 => 5.953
